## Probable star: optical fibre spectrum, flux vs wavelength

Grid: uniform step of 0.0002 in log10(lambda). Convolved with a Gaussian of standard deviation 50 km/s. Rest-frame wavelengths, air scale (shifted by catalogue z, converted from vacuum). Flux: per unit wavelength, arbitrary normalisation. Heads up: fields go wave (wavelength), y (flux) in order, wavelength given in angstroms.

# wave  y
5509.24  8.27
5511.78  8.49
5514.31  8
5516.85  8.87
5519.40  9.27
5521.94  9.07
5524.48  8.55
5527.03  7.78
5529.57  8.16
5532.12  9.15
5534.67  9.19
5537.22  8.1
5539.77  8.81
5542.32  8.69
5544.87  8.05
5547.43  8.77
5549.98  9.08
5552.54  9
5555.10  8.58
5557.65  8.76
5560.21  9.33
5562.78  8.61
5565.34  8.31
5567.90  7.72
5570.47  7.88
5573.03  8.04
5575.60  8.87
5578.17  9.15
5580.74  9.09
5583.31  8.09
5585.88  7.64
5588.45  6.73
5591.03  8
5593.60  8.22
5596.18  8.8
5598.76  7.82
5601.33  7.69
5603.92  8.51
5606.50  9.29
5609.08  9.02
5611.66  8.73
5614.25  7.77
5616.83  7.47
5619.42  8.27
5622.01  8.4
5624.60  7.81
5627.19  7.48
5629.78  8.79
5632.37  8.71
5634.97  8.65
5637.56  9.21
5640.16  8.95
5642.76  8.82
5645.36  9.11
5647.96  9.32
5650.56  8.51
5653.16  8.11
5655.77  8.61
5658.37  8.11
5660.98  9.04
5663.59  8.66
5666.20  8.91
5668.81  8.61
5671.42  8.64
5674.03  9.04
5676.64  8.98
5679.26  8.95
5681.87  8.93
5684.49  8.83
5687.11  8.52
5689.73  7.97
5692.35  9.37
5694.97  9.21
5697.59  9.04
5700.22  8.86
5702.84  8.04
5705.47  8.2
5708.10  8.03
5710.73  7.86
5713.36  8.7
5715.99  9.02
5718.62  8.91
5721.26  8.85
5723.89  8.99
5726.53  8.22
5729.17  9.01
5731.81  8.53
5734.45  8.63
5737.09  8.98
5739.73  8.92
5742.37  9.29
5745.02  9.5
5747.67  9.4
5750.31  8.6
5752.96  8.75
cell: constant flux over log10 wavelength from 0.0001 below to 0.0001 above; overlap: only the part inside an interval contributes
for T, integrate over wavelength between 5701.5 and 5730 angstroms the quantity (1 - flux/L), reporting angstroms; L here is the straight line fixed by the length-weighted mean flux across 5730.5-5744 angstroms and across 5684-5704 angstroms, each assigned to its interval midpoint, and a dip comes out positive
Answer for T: 0.93 angstroms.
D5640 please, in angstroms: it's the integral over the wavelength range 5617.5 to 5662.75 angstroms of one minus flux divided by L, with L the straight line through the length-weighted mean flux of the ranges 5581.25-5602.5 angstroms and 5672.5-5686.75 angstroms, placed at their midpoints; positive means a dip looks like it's -0.5 angstroms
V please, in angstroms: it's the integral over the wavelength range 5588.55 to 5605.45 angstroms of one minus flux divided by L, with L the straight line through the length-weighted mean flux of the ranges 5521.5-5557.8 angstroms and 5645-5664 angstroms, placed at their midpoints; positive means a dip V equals 1.1 angstroms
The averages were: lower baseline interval 8.64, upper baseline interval 8.66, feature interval 8.09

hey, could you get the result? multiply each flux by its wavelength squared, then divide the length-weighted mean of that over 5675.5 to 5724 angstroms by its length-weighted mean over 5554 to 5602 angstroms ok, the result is 1.1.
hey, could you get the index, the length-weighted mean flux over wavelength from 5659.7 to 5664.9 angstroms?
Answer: 8.84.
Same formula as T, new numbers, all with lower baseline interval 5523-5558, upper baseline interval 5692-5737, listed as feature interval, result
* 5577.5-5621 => 1.99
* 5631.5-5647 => -0.49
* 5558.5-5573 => 0.46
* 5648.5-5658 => 0.22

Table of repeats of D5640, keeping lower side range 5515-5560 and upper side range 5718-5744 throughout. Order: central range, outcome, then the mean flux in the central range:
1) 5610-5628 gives 1.51 angstroms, 8.03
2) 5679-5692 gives 0.20 angstroms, 8.67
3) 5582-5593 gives 1.36 angstroms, 7.66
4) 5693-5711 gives 0.59 angstroms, 8.53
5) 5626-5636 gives 0.41 angstroms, 8.41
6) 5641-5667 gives 0.19 angstroms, 8.72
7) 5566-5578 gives 0.68 angstroms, 8.23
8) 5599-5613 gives 0.27 angstroms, 8.58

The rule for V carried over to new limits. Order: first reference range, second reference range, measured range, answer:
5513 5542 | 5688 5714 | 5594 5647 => 0.7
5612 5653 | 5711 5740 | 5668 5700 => -0.8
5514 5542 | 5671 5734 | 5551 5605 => 2.1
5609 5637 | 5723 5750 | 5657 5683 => -0.7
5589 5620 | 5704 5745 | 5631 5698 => -2.5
